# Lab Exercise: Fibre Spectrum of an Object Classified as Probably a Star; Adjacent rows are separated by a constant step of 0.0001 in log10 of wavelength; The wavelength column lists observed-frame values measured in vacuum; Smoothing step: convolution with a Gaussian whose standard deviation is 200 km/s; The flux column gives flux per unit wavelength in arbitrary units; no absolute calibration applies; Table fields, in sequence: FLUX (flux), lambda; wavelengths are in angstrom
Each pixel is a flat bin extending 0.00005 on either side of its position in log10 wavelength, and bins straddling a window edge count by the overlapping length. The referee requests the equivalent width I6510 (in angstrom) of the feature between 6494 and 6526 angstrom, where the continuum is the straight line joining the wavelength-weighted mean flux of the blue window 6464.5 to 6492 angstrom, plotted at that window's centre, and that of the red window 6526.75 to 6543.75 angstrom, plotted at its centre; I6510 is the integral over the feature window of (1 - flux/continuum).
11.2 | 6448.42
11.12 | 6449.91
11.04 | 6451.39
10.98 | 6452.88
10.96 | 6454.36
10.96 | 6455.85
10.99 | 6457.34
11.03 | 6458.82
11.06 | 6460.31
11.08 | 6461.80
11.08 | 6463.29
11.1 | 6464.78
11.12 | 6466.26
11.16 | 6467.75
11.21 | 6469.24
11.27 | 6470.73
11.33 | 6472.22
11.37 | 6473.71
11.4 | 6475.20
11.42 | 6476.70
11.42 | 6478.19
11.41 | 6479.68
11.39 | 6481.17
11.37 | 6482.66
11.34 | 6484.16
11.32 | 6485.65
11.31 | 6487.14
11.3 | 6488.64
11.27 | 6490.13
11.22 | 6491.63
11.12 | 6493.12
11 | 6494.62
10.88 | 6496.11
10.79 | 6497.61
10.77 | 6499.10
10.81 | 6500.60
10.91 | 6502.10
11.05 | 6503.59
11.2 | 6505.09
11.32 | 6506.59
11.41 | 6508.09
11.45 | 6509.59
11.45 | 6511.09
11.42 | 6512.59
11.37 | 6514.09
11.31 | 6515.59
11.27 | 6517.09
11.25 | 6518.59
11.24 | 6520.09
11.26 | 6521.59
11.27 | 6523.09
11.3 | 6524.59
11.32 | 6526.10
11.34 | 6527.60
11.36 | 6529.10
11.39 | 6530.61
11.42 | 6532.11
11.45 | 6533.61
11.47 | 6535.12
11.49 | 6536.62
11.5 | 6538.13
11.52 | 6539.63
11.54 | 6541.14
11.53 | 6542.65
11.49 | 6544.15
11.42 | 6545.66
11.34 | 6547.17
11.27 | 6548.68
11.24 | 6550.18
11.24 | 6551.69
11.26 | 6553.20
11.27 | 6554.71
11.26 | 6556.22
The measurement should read 0.6 angstrom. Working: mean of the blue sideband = 11.3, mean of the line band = 11.2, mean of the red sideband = 11.5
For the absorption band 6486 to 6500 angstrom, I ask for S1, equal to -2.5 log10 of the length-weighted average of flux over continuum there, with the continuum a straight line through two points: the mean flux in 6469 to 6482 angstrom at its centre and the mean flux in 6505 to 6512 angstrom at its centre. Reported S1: 0.03 mag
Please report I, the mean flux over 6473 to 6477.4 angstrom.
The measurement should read 11.4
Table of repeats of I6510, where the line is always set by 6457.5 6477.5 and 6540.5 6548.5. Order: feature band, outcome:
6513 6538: 0.1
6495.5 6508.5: 0.3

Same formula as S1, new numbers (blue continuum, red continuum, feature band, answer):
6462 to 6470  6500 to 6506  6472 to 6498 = -0.02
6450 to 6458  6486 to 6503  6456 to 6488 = -0.02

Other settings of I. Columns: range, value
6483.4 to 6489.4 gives 11.3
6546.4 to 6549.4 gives 11.3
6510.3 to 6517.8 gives 11.4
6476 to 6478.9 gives 11.4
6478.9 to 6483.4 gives 11.4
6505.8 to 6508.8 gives 11.3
